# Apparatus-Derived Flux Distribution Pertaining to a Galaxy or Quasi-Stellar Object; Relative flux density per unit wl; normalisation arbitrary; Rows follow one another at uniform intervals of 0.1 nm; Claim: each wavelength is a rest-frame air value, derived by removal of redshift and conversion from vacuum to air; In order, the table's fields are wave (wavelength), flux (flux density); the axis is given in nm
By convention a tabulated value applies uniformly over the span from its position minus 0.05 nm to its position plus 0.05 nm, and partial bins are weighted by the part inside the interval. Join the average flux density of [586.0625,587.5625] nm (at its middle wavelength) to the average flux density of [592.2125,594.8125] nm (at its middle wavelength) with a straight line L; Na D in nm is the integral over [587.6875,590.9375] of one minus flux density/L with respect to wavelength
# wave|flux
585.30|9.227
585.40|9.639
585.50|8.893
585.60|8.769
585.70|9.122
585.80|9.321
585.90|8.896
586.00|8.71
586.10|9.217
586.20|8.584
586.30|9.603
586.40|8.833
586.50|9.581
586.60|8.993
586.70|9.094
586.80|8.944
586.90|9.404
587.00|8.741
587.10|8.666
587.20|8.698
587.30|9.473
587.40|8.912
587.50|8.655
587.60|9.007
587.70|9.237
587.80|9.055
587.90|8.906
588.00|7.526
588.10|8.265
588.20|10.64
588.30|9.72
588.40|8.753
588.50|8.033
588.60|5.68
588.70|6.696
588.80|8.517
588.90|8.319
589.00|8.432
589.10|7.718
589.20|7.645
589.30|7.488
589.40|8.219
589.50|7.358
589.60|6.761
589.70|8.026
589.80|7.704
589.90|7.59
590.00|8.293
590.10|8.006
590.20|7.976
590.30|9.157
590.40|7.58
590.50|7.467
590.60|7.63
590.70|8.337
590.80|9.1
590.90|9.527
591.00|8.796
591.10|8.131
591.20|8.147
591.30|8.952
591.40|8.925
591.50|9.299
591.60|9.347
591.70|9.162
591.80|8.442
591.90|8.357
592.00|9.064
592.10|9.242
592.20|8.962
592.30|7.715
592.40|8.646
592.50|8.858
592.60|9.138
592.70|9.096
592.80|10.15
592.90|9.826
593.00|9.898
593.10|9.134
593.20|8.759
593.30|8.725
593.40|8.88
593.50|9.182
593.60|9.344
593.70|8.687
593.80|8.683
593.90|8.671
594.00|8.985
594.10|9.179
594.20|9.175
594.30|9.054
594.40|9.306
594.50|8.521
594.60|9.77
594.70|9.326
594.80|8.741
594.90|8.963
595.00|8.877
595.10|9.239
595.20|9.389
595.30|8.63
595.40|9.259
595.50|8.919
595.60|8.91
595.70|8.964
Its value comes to 0.32 nm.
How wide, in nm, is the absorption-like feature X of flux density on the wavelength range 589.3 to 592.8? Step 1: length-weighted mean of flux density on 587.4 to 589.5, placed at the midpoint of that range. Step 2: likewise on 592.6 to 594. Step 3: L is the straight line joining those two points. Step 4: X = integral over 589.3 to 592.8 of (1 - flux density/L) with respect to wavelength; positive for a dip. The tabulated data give 0.13 nm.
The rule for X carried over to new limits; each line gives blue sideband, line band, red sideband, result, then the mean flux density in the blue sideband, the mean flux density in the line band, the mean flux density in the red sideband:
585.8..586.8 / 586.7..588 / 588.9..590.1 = -0.042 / 9.06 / 8.92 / 7.78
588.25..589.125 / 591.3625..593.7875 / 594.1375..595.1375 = -0.088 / 7.99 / 9.03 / 9.1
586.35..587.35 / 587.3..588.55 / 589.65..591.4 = -0.014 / 9.04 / 8.92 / 8.28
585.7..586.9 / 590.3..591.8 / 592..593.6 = 0.078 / 9.09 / 8.61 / 9.09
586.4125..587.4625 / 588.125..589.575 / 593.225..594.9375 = 0.155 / 9.04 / 8.07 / 9.01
